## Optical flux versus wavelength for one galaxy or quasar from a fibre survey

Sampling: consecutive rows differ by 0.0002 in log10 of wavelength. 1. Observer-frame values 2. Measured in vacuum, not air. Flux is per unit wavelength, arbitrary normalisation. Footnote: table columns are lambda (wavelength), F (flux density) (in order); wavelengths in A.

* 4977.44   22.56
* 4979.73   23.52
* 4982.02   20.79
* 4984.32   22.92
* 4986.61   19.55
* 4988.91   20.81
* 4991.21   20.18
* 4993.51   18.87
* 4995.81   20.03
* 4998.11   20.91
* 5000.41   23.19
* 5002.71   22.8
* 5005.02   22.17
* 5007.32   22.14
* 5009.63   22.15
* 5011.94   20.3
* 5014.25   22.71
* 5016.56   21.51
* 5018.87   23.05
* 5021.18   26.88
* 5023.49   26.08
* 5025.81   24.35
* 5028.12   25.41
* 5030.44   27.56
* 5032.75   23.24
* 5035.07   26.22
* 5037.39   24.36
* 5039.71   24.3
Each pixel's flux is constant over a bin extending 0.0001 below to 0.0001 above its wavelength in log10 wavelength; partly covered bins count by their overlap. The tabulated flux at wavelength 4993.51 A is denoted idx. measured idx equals 18.87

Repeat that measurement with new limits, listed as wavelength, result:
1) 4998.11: 20.91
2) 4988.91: 20.81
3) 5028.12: 25.41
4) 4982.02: 20.79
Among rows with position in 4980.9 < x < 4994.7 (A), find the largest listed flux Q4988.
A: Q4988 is 22.92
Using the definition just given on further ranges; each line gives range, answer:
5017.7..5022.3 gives 26.88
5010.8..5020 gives 23.05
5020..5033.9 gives 27.56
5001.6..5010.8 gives 22.8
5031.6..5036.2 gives 26.22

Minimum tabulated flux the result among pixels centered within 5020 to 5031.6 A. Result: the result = 24.35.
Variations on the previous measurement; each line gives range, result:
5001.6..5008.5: 22.14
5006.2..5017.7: 20.3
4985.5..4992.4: 19.55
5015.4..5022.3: 21.51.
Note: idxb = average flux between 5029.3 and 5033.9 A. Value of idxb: 25.4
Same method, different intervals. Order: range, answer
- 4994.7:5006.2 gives 21.8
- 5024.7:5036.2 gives 25.4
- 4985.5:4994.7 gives 19.8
